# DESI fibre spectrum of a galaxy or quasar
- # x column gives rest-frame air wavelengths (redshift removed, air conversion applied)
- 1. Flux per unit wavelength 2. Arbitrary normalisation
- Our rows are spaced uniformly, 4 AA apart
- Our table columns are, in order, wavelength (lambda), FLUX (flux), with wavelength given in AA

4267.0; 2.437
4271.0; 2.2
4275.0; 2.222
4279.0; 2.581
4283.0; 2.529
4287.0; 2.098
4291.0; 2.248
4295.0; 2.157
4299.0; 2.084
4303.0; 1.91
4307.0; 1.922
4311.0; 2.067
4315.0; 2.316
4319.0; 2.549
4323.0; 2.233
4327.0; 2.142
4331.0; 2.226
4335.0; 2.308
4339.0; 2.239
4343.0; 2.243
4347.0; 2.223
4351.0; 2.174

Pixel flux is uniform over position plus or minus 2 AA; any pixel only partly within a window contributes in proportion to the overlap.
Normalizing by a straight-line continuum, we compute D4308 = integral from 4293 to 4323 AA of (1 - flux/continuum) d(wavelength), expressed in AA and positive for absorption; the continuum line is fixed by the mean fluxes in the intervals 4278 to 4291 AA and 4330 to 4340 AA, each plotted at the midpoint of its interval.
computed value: 2.2 AA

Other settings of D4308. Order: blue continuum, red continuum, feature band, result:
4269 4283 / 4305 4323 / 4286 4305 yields 1.57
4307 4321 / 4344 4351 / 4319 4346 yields -0.29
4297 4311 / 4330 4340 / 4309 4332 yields -1.35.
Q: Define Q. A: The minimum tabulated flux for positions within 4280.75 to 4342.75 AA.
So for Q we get 1.91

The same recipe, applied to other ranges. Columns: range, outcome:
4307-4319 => 1.922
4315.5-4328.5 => 2.142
